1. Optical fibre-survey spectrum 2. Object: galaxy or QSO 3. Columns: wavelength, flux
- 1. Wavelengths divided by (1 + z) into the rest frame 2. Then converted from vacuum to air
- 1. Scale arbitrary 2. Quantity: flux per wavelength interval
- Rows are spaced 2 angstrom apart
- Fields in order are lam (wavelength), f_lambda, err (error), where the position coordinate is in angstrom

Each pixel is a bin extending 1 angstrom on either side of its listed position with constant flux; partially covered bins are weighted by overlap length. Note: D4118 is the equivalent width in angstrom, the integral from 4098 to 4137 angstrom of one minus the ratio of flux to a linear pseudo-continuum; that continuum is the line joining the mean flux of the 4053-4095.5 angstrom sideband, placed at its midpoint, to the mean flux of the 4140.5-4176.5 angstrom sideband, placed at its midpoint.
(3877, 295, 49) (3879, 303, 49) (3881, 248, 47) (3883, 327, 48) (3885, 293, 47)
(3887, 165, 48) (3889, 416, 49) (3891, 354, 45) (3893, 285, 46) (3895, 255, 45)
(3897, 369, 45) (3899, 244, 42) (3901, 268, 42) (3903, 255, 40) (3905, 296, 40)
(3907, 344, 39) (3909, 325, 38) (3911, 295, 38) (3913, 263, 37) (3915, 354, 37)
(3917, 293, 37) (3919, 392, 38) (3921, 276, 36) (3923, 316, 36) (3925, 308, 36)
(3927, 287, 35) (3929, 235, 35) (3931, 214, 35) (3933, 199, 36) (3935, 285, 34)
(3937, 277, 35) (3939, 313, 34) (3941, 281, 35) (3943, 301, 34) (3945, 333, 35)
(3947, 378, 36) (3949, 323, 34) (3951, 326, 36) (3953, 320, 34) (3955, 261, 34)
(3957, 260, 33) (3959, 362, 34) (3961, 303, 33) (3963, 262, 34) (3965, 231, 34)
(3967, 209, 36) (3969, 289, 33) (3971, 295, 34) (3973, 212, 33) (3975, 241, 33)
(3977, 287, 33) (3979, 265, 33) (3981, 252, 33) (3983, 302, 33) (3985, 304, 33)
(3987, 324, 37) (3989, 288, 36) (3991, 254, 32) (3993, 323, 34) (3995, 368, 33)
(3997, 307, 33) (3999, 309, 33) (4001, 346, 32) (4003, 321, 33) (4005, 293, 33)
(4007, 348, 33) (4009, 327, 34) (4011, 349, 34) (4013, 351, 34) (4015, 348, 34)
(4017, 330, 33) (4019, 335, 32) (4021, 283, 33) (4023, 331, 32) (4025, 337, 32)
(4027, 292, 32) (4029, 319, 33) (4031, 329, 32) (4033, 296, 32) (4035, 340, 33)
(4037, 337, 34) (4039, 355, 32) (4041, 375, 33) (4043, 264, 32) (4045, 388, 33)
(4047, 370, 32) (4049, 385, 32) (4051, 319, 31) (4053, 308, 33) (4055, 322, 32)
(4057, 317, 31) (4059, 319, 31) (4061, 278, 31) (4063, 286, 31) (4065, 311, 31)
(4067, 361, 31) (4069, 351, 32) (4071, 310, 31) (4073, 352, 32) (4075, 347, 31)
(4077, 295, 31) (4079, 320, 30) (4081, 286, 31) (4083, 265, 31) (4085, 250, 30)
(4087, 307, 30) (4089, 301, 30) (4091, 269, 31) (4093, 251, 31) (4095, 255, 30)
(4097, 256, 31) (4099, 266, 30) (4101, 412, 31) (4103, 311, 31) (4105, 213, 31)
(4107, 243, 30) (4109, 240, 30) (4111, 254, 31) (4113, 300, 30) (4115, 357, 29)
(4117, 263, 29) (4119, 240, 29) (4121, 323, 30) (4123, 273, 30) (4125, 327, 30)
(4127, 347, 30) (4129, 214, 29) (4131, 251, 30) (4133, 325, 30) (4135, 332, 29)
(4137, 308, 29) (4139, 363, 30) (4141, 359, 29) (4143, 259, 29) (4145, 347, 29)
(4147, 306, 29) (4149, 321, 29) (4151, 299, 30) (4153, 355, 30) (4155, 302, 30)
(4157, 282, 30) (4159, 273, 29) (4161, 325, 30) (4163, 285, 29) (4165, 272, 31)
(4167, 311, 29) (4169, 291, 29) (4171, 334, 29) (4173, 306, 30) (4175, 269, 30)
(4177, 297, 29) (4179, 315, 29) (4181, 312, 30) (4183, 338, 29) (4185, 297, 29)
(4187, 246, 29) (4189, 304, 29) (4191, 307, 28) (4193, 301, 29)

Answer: 1.84 angstrom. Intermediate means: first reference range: 303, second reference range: 304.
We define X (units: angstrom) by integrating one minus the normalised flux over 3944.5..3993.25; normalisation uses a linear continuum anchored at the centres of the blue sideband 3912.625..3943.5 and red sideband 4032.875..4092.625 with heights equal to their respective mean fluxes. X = 1.6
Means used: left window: 287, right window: 319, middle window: 287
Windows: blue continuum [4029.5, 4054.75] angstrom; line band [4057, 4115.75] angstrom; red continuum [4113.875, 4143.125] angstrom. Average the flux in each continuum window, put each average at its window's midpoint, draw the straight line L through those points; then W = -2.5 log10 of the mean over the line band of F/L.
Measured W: 0.09 mag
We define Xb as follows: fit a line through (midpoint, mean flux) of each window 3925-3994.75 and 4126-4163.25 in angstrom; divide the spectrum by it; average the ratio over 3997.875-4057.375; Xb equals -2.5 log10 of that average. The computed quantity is -0.13 mag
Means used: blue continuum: 284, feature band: 331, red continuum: 309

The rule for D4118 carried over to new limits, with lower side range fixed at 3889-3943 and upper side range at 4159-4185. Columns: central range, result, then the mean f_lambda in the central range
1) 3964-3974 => 1.65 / 247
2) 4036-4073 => -4.02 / 331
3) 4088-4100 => 1.36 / 266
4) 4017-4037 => -1.45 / 320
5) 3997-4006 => -0.58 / 316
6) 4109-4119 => 0.61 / 283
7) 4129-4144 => -0.27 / 307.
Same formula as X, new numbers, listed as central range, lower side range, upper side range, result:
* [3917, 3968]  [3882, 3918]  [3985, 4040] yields 3.1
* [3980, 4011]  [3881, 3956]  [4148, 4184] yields -1.3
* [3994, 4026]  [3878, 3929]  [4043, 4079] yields -1.1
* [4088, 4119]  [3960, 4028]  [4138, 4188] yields 2.7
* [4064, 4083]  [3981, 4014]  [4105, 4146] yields -1.2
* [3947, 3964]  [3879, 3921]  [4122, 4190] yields -0.3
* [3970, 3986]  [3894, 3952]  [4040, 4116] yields 1.6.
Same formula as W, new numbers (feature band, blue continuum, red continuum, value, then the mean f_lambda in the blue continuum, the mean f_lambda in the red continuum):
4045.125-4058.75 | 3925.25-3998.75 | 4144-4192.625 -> -0.16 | 286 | 304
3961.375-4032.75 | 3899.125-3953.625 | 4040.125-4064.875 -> 0.04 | 297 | 327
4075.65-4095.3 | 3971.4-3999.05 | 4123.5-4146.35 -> 0.08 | 288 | 311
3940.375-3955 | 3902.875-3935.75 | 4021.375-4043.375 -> -0.07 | 291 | 326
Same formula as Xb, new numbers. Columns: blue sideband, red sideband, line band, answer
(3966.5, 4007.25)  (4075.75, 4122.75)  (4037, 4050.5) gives -0.23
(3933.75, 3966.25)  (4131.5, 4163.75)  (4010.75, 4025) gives -0.09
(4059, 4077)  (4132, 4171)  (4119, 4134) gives 0.09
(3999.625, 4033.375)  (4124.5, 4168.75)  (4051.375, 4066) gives 0.05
